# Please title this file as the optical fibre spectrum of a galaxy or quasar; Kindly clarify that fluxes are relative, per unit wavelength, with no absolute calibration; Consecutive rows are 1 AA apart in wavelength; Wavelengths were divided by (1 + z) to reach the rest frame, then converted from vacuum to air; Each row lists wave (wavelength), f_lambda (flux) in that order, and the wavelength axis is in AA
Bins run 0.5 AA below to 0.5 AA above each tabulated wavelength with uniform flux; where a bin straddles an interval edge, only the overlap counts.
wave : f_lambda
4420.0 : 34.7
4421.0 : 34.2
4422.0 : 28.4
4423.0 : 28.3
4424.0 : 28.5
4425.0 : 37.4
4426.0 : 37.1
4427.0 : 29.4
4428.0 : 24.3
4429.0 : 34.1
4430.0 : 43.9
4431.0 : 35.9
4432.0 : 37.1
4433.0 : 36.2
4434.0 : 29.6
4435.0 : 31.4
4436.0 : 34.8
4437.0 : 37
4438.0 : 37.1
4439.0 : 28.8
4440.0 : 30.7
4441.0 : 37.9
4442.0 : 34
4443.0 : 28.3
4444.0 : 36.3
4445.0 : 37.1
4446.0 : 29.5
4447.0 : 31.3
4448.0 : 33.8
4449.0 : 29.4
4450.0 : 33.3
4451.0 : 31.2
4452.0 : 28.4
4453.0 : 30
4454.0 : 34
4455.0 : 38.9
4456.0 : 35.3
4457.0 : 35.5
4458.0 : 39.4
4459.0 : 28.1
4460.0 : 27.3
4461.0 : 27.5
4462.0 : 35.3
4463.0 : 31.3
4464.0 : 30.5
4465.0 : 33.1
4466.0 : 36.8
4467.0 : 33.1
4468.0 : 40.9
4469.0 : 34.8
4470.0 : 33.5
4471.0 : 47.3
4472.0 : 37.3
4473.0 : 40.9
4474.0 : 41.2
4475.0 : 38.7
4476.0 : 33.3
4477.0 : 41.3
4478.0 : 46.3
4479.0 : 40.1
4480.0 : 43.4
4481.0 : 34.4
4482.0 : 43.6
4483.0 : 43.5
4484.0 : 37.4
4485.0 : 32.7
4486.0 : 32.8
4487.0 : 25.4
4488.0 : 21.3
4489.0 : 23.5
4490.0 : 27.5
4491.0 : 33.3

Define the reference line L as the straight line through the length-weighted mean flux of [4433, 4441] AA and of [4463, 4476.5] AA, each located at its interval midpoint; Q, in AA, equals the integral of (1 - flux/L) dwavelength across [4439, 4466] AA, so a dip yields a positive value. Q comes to 1.81 AA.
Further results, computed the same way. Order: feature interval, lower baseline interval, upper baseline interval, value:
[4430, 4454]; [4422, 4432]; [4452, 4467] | -0.14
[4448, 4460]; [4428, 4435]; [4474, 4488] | 1.08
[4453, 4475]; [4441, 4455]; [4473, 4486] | 0.47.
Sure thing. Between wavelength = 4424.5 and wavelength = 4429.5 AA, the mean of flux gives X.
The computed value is 32.5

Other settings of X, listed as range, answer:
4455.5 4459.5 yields 34.6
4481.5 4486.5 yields 38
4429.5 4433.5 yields 38.3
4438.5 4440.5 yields 29.8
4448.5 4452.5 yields 30.6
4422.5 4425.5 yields 31.4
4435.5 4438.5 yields 36.3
